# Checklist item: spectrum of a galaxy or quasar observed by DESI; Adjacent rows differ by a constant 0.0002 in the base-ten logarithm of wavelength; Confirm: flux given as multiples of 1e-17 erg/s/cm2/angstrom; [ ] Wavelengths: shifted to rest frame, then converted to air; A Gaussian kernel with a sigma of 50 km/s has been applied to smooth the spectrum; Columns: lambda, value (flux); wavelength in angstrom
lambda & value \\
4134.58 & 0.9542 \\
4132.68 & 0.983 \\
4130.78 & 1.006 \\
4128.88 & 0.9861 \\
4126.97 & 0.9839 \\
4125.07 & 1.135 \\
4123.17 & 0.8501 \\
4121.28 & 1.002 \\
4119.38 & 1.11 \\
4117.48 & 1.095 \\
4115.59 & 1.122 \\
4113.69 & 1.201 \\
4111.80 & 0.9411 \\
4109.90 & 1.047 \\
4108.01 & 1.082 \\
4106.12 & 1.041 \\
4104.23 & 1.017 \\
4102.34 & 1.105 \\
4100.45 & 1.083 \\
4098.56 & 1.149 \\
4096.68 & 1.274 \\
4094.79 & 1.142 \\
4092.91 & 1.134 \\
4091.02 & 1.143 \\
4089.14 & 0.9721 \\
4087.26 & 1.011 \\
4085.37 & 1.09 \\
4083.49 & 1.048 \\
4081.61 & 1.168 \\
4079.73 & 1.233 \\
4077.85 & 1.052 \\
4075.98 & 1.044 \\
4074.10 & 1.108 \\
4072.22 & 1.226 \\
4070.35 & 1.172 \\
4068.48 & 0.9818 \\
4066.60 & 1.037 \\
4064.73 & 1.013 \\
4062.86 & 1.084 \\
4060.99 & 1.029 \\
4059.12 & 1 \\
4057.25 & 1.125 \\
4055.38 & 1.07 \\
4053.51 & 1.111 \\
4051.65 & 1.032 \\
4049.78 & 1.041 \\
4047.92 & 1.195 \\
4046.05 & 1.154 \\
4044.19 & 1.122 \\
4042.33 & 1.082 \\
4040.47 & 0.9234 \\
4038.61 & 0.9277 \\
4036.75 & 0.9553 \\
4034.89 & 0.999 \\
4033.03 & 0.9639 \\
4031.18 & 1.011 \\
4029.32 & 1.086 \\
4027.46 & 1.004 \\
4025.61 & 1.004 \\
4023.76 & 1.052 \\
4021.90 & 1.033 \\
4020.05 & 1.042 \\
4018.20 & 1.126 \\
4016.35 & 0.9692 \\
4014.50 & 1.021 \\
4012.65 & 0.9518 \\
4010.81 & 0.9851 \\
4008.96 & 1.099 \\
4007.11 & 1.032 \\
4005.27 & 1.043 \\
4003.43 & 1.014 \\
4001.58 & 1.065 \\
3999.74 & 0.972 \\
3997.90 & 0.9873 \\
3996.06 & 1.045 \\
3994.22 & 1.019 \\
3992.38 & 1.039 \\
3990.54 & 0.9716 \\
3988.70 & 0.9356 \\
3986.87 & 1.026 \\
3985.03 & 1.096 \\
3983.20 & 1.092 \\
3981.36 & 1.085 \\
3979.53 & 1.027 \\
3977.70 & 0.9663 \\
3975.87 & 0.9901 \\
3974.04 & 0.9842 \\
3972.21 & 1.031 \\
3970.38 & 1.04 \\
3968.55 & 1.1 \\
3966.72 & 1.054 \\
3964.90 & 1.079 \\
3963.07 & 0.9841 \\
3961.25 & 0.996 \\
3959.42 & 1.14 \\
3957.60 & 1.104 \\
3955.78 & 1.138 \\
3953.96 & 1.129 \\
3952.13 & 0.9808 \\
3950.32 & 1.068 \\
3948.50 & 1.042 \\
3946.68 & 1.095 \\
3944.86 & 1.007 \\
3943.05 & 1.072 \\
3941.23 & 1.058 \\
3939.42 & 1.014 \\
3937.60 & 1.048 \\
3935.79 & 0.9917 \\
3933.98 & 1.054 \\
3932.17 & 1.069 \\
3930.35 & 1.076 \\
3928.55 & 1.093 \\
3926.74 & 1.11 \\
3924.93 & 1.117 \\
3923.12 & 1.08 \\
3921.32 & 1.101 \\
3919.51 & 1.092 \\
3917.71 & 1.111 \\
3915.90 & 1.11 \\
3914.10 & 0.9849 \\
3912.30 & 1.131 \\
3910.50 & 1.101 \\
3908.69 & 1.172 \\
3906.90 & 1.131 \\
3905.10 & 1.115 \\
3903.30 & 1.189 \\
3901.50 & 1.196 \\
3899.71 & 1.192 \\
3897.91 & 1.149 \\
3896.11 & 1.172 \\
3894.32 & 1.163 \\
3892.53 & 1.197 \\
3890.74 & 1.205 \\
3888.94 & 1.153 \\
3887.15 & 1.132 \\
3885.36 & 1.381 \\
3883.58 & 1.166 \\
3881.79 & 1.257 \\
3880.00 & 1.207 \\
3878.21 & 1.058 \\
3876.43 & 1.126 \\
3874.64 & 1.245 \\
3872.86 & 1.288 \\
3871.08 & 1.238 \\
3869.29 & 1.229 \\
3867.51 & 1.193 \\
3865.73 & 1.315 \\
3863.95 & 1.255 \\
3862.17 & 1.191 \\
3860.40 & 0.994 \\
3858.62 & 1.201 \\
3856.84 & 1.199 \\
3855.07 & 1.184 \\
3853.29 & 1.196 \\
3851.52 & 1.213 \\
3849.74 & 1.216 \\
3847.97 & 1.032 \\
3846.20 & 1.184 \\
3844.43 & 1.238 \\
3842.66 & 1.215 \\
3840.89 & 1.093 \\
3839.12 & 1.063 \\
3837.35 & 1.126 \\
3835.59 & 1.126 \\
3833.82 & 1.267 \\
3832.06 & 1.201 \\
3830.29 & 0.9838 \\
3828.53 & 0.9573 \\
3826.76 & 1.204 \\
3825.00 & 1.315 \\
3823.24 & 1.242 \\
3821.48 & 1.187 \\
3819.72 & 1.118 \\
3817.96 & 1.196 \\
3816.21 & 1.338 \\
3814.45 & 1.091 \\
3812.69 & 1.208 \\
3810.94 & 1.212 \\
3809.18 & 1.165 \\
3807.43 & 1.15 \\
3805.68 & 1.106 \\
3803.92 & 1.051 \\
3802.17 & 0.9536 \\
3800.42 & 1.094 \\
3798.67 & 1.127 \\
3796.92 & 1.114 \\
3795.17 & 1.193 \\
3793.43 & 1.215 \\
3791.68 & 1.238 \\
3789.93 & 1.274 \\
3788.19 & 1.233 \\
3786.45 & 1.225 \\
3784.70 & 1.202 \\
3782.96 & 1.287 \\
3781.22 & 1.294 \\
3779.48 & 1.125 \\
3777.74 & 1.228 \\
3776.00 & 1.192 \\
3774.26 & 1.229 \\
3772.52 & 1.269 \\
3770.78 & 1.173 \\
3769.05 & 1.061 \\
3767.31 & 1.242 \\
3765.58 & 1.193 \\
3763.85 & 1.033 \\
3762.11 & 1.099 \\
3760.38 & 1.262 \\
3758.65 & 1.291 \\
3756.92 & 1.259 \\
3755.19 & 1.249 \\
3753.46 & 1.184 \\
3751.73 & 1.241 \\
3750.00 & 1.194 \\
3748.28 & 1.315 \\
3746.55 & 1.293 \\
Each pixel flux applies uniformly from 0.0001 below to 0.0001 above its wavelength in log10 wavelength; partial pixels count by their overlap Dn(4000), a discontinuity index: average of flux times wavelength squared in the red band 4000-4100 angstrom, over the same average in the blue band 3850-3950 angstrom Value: 1.0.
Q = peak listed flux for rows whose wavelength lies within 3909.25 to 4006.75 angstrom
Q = 1.14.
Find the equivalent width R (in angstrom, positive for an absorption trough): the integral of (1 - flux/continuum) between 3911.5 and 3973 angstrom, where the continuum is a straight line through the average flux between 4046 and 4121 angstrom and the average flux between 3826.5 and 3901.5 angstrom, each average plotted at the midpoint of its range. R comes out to 4.2 angstrom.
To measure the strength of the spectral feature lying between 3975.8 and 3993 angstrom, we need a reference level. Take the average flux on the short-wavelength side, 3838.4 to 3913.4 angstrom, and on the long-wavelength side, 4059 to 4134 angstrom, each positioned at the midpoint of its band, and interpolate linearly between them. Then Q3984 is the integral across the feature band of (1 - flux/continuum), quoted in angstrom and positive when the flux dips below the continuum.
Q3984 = 1.6 angstrom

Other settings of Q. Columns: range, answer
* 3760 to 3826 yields 1.338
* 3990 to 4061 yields 1.195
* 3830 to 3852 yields 1.267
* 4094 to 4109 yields 1.274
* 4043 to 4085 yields 1.233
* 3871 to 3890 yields 1.381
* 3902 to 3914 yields 1.189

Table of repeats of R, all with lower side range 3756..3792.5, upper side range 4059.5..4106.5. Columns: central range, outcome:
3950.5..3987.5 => 2.7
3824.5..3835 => 0.4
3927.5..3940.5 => 1.1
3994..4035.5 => 3.6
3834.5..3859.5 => 0.4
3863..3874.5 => -0.8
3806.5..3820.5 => 0.1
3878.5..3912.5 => -0.4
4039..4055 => 0.4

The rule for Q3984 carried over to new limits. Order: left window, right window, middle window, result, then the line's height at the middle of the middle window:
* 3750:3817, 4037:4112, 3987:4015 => 2.4 angstrom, 1.11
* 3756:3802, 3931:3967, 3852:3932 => -4.3 angstrom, 1.1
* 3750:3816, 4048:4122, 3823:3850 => 0.4 angstrom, 1.17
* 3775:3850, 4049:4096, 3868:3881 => -0.6 angstrom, 1.15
